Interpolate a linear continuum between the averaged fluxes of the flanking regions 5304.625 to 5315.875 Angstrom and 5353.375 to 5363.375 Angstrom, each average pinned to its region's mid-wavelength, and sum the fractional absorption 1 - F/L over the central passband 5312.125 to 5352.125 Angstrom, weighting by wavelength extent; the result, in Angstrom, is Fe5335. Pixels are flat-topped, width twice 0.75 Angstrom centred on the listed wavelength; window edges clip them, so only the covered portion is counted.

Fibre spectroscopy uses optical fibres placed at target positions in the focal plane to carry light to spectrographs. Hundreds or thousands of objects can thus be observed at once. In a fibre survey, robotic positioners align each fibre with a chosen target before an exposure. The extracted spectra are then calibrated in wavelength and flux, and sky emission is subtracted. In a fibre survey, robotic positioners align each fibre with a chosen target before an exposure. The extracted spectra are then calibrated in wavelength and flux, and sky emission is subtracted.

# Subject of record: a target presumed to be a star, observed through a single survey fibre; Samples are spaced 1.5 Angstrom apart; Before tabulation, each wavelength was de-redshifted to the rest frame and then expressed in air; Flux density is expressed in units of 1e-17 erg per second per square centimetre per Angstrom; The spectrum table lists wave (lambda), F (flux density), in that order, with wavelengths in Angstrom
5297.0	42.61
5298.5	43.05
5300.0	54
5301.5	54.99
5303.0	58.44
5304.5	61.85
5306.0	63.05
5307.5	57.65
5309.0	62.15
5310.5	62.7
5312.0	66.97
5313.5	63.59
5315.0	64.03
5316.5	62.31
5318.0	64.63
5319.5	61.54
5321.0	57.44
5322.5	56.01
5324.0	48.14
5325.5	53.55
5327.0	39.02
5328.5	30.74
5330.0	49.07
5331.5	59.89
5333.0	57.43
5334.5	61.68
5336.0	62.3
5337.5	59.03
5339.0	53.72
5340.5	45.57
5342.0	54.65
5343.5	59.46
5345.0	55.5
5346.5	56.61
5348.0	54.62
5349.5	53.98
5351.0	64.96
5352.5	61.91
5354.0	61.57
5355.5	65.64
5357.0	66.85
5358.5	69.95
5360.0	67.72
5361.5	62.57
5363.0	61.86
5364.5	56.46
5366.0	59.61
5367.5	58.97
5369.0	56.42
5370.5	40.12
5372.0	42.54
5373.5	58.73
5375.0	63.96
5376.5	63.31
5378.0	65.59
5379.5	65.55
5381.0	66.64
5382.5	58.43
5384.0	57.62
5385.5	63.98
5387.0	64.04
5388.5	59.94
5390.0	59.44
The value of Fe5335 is 5.0 Angstrom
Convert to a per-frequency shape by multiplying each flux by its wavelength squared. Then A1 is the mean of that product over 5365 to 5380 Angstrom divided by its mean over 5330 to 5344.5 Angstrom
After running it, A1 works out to 1.0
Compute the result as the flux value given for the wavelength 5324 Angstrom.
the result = 48.14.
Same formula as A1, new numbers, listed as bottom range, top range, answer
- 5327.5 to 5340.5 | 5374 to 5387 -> 1.20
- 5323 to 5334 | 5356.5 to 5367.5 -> 1.31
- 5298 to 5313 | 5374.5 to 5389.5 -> 1.10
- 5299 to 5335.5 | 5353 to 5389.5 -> 1.09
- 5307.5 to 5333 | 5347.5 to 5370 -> 1.10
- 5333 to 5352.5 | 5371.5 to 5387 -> 1.09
